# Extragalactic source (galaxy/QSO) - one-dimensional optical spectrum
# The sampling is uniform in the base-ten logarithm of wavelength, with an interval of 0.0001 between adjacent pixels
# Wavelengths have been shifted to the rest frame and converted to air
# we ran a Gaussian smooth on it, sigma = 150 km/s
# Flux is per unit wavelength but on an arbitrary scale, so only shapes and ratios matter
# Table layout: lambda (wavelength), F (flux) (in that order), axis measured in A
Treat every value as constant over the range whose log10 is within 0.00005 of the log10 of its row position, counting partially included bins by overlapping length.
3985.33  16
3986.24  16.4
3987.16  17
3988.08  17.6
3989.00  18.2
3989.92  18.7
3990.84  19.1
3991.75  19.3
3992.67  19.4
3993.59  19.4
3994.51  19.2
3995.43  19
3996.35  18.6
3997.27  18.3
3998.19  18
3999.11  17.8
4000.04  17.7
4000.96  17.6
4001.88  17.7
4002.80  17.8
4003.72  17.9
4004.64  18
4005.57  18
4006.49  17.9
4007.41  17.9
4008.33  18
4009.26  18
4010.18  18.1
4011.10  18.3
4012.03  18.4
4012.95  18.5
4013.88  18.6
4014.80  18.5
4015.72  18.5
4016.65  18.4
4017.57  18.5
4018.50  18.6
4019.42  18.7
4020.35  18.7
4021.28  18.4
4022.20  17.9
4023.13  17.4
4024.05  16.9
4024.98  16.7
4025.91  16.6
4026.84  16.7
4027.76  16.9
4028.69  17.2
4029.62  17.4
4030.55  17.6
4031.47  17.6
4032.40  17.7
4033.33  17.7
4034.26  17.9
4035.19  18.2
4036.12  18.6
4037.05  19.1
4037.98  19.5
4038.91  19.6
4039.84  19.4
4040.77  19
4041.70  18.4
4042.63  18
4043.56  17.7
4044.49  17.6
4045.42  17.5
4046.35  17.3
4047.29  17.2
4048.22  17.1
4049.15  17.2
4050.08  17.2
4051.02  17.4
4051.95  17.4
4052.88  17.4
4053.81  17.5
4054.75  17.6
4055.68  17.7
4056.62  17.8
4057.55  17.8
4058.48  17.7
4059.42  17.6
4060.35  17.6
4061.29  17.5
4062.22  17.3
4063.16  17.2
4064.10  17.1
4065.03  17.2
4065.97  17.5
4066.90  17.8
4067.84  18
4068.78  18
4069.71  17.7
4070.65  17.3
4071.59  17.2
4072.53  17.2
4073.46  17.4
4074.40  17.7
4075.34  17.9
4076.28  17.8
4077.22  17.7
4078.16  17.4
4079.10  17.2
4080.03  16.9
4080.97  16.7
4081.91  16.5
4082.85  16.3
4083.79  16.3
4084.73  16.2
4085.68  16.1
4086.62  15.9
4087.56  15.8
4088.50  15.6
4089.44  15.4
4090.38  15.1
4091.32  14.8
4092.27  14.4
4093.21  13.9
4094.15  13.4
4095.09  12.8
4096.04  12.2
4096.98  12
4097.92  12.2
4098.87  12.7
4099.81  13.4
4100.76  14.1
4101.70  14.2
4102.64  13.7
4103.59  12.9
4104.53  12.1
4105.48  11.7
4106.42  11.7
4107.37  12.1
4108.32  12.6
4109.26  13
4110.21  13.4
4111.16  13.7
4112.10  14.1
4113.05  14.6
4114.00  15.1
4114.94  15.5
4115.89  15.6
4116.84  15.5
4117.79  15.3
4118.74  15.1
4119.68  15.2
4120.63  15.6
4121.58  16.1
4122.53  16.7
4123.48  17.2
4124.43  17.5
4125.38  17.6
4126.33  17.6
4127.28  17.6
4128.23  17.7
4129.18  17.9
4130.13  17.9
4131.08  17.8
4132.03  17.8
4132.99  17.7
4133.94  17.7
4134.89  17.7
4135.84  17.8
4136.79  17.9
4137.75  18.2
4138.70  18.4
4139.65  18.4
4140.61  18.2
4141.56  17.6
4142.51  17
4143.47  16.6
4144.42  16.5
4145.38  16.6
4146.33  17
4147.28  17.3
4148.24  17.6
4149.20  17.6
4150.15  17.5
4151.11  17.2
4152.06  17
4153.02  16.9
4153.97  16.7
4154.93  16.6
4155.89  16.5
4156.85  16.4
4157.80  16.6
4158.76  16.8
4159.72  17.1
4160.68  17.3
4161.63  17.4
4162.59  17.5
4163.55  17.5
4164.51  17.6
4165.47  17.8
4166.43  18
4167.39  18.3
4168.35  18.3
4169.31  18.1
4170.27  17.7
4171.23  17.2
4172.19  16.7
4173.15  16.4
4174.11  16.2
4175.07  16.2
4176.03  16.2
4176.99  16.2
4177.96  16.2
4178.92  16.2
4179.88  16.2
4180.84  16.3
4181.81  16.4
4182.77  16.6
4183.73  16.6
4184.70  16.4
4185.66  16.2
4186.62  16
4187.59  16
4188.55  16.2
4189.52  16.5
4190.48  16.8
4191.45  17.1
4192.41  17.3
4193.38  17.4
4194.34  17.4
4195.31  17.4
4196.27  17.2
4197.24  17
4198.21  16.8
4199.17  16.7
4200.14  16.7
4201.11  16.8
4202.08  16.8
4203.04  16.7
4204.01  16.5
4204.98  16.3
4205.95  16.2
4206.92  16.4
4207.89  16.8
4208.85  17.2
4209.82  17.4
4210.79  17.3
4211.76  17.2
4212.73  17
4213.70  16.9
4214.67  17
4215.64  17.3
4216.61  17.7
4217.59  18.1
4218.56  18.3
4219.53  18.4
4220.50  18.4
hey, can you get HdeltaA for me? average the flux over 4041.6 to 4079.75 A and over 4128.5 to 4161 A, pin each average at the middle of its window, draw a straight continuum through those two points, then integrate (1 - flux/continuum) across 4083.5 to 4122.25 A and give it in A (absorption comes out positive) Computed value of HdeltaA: 7.2 A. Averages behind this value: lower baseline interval 17.5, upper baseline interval 17.3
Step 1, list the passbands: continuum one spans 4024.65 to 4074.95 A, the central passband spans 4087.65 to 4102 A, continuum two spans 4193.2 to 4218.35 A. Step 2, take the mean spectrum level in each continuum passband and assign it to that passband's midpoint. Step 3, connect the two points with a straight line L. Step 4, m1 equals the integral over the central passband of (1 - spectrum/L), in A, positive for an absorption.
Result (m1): 3.03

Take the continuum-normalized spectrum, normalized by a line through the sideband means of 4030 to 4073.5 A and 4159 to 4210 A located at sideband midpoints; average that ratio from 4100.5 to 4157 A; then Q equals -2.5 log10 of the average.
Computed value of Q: 0.073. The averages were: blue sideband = 17.8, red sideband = 16.9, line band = 16.1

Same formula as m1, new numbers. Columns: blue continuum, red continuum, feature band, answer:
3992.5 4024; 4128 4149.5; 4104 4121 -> 3.6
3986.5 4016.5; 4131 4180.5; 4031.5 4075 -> 0.4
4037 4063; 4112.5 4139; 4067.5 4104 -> 3.8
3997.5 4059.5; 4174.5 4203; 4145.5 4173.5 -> -0.7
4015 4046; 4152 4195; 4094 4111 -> 4.5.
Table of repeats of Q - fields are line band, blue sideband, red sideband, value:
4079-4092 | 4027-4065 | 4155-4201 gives 0.098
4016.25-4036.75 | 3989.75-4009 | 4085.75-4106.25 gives -0.044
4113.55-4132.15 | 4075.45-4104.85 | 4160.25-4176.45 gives -0.044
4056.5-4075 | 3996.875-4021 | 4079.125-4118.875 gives -0.117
